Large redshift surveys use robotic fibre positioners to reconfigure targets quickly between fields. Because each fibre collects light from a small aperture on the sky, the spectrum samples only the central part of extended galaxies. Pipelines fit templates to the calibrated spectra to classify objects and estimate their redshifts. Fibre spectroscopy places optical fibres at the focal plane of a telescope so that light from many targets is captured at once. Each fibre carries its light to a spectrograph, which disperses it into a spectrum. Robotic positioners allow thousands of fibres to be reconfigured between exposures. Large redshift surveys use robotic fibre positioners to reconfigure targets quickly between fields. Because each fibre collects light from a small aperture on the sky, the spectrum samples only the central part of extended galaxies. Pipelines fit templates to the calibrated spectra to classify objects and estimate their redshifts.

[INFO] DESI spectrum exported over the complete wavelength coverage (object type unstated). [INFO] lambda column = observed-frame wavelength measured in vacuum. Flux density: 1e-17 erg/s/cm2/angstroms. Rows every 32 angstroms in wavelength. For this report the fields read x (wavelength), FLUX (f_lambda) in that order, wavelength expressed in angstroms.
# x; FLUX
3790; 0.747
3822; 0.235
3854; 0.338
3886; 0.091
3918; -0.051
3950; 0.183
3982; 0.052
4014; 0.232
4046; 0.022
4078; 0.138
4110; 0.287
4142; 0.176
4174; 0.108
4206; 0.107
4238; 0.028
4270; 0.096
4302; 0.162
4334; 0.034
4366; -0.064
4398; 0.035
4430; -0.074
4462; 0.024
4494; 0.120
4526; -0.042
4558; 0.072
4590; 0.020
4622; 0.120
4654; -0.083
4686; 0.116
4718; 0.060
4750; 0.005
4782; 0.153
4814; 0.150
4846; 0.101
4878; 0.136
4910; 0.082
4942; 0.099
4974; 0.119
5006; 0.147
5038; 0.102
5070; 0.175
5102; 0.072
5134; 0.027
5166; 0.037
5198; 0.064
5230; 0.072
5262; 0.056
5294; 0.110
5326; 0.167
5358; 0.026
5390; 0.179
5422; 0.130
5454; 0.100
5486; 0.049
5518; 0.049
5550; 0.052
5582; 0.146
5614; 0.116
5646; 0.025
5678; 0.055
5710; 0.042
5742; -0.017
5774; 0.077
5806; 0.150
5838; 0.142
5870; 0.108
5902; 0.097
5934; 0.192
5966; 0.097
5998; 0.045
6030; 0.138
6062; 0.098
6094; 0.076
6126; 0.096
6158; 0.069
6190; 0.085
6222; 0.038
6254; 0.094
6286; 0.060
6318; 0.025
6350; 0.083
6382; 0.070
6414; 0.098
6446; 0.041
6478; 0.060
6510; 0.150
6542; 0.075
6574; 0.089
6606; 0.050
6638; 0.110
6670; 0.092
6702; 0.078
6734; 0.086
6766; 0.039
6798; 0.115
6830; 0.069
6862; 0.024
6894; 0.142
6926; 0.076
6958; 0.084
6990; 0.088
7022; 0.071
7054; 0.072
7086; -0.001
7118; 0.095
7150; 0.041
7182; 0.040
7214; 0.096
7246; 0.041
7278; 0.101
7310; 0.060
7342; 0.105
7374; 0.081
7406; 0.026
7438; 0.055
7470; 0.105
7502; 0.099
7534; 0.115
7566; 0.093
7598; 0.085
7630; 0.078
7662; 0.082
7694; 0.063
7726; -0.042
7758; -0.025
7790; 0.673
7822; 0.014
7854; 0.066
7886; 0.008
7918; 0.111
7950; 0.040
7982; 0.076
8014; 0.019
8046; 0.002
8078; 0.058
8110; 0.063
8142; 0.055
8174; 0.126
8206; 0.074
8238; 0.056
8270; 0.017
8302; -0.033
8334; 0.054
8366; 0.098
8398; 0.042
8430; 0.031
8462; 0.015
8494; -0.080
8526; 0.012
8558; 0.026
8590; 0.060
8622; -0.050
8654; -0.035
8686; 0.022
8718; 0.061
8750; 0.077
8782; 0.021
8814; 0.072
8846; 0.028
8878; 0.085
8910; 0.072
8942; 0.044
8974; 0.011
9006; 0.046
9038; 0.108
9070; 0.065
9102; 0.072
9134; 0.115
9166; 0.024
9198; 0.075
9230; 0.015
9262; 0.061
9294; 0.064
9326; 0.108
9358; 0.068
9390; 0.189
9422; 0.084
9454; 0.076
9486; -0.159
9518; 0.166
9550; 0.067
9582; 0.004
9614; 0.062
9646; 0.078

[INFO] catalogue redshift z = 0.557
